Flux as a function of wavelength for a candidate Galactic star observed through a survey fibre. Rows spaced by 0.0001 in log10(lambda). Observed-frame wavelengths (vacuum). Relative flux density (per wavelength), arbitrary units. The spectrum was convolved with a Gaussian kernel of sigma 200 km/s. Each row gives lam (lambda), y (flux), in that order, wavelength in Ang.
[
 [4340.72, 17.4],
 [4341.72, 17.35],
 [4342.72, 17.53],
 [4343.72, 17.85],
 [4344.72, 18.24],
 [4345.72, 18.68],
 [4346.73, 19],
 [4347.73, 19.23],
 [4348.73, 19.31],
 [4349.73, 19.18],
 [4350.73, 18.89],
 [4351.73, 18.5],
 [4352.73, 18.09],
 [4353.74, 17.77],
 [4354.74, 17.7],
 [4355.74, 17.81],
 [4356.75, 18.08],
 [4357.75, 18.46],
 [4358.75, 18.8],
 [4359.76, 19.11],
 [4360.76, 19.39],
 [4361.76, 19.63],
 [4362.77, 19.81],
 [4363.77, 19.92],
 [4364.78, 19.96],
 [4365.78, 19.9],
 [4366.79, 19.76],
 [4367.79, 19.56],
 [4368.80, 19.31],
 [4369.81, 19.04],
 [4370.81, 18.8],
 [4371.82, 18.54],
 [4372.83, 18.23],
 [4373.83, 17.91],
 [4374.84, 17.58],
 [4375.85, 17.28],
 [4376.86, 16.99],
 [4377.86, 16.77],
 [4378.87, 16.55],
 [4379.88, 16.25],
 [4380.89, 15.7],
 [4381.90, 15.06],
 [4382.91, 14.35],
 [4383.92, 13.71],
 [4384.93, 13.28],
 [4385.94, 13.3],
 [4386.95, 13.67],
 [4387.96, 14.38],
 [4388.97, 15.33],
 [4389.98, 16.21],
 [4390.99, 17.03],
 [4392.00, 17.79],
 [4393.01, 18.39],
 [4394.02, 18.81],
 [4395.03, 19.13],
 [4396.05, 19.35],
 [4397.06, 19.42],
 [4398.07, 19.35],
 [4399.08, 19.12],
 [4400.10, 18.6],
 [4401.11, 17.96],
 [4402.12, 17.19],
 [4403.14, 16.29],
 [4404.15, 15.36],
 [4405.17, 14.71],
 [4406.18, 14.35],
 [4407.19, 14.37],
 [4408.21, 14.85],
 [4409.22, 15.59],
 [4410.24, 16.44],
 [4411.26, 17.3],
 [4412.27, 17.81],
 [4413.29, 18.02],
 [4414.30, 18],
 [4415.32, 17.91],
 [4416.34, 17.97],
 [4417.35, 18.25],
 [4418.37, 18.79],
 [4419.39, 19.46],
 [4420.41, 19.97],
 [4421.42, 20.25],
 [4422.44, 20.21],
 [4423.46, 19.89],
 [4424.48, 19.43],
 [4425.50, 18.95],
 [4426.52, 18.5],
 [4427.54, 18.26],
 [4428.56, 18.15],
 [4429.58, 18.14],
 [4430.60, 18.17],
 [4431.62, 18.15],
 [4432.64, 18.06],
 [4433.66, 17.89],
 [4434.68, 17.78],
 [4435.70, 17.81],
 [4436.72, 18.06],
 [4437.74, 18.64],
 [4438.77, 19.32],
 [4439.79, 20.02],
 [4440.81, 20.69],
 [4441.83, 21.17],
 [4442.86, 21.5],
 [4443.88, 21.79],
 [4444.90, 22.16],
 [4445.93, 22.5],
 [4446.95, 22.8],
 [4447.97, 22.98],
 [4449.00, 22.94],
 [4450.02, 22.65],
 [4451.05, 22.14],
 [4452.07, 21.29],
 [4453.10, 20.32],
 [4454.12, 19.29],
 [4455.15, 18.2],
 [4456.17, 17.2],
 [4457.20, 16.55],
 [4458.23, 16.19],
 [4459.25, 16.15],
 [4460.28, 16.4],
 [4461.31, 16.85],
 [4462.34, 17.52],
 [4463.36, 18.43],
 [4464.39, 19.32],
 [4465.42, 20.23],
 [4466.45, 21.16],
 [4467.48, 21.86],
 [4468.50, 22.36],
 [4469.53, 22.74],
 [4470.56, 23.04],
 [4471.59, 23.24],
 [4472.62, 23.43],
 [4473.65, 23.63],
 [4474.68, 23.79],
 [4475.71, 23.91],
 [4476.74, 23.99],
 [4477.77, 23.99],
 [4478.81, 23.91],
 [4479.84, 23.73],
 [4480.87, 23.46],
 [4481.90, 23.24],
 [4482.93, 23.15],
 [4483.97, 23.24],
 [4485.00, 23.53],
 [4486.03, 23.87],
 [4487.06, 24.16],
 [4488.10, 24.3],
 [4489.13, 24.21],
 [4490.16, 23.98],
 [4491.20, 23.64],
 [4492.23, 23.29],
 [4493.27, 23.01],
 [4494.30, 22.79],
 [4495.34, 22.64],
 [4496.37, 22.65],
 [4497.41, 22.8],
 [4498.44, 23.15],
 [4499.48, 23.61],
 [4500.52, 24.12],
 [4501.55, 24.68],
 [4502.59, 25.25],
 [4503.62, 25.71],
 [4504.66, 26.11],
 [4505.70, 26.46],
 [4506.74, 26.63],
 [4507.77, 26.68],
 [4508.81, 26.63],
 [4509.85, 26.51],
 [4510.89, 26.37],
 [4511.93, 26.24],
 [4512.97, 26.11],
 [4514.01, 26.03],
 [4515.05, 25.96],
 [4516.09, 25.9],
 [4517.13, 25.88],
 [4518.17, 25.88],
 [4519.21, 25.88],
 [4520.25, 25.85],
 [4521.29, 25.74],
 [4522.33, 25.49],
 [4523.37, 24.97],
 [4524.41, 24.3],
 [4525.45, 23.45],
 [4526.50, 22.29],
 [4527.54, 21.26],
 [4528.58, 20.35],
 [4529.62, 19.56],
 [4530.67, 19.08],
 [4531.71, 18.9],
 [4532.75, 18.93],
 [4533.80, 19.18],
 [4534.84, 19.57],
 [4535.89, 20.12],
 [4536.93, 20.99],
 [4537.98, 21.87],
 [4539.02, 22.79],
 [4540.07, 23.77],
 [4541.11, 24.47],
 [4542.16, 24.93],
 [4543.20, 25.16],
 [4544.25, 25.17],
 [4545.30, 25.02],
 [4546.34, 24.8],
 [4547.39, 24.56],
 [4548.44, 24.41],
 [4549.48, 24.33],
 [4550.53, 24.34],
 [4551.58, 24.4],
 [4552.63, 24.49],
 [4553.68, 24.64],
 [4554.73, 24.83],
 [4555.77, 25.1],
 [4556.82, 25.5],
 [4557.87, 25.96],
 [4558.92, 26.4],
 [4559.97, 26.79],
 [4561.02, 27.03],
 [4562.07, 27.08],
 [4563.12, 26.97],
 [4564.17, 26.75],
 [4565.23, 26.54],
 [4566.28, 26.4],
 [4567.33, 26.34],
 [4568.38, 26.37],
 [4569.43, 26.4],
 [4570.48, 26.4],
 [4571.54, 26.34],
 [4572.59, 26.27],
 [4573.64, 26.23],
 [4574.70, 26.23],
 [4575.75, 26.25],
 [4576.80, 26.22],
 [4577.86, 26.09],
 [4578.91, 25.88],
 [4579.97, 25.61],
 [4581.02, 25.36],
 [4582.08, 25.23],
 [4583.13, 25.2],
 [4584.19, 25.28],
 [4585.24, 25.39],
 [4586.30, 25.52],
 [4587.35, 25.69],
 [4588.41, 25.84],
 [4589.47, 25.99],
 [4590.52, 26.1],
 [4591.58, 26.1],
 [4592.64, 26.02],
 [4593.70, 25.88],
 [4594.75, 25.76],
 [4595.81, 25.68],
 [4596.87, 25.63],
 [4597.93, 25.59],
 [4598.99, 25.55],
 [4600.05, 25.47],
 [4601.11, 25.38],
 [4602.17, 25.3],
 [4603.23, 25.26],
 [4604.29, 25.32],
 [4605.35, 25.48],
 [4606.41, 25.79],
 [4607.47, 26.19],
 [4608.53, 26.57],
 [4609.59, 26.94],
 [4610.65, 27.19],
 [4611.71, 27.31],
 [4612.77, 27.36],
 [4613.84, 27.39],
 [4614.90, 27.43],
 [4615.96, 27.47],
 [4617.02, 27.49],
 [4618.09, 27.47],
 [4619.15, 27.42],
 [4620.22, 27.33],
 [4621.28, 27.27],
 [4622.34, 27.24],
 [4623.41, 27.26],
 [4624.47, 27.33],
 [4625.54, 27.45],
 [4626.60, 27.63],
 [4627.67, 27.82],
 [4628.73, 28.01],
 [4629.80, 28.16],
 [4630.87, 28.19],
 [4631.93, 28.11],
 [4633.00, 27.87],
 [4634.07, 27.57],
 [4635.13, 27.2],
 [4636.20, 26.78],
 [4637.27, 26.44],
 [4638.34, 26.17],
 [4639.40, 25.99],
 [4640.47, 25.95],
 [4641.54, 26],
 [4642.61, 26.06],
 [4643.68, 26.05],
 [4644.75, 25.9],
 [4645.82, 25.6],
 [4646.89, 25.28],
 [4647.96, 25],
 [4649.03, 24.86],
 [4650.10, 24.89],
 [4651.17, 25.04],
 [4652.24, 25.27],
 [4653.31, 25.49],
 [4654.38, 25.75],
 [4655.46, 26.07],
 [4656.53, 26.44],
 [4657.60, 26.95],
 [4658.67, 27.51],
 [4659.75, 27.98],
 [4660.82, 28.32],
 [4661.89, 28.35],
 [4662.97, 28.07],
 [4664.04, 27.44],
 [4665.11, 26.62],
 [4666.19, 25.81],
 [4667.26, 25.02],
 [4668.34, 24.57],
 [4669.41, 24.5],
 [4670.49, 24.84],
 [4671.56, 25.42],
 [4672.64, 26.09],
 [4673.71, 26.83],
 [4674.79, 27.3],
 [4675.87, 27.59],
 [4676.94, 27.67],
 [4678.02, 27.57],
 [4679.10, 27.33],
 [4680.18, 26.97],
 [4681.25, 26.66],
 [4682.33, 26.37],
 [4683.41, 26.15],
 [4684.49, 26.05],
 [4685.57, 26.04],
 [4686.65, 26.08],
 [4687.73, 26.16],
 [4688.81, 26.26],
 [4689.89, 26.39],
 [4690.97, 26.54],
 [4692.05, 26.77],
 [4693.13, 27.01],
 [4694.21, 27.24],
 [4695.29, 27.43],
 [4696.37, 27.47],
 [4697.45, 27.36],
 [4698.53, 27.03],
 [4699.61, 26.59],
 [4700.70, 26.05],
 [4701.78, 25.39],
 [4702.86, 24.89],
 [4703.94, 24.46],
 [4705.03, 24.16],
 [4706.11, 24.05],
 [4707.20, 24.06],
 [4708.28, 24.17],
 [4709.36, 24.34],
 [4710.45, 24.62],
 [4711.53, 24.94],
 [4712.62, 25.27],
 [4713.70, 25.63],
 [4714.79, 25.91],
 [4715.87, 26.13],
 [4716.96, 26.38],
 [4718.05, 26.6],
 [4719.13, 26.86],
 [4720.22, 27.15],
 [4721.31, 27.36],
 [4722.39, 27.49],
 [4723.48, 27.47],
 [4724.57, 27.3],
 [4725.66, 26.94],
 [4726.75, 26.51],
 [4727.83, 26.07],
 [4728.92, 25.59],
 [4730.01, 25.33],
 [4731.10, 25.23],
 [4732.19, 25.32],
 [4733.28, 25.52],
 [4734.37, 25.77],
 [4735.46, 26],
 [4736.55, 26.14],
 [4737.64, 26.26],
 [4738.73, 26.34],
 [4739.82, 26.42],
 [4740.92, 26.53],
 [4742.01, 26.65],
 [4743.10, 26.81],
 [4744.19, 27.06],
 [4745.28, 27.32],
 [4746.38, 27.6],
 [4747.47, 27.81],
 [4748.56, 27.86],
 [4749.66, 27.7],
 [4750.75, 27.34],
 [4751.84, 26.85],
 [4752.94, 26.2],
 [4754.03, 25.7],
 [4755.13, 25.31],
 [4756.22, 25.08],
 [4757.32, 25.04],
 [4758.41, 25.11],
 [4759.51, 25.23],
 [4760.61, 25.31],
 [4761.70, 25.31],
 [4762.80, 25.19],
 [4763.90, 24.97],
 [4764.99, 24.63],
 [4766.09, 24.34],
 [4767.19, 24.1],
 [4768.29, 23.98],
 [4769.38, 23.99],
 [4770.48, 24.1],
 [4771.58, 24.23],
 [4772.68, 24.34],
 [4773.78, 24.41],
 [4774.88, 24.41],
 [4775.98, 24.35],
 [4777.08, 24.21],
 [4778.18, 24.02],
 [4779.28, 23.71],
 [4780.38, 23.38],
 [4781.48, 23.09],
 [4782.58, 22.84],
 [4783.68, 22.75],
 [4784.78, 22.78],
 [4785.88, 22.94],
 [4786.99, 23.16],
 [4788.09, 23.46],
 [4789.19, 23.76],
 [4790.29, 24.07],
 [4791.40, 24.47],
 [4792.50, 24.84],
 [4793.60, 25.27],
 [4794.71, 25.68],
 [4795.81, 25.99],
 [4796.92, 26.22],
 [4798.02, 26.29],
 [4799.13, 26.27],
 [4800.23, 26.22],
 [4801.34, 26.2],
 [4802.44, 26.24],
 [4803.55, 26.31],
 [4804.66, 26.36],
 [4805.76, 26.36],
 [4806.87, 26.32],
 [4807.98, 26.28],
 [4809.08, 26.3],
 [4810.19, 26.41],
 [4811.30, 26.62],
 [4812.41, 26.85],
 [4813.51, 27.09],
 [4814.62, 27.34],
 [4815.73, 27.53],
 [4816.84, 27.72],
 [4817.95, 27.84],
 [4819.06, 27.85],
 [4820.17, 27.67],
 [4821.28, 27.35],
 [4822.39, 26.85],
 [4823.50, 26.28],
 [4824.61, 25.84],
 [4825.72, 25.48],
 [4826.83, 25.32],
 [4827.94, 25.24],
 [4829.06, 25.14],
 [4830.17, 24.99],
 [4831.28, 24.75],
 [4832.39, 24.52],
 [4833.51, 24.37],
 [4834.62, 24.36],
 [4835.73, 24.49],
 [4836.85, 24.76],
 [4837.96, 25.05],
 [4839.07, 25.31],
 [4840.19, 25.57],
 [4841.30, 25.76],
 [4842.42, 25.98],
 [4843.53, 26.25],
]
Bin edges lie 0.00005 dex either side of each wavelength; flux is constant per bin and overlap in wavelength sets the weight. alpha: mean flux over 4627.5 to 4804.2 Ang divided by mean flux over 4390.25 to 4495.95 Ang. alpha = 1.29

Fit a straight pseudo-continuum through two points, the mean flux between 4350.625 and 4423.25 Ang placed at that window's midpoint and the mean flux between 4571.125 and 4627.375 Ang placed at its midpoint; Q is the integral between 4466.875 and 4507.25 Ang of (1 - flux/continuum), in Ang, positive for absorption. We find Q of -3.9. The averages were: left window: 17.6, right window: 26.3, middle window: 23.8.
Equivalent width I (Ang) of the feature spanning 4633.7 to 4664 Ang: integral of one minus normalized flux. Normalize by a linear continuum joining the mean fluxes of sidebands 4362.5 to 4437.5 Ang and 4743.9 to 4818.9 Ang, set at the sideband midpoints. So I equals -4.8 Ang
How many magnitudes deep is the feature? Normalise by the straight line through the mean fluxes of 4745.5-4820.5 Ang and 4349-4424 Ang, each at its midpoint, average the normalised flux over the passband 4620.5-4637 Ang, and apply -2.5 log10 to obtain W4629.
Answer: -0.225 mag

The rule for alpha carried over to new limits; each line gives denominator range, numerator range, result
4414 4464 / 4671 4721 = 1.36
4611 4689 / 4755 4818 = 0.94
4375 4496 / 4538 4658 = 1.34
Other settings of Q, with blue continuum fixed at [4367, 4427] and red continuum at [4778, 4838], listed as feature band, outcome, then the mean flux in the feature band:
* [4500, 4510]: -3.3 Ang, 25.9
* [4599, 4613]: -3.0 Ang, 26.1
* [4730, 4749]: -1.9 Ang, 26.5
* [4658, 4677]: -3.3 Ang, 26.6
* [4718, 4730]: -1.5 Ang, 26.8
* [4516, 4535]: -2.8 Ang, 22.8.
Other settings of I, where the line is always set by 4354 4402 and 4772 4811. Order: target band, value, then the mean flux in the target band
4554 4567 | -3.4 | 26.3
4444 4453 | -1.6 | 22.3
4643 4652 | -1.2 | 25.3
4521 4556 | -4.3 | 23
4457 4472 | -0.2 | 19.5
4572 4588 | -3.5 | 25.8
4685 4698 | -2.0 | 26.7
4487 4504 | -3.5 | 23.7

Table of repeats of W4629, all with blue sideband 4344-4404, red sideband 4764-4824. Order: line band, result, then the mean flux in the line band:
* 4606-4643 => -0.22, 27.1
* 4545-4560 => -0.19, 25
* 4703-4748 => -0.08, 26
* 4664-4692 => -0.13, 26.3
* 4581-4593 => -0.19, 25.6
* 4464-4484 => -0.17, 22.9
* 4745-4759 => -0.08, 26.5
